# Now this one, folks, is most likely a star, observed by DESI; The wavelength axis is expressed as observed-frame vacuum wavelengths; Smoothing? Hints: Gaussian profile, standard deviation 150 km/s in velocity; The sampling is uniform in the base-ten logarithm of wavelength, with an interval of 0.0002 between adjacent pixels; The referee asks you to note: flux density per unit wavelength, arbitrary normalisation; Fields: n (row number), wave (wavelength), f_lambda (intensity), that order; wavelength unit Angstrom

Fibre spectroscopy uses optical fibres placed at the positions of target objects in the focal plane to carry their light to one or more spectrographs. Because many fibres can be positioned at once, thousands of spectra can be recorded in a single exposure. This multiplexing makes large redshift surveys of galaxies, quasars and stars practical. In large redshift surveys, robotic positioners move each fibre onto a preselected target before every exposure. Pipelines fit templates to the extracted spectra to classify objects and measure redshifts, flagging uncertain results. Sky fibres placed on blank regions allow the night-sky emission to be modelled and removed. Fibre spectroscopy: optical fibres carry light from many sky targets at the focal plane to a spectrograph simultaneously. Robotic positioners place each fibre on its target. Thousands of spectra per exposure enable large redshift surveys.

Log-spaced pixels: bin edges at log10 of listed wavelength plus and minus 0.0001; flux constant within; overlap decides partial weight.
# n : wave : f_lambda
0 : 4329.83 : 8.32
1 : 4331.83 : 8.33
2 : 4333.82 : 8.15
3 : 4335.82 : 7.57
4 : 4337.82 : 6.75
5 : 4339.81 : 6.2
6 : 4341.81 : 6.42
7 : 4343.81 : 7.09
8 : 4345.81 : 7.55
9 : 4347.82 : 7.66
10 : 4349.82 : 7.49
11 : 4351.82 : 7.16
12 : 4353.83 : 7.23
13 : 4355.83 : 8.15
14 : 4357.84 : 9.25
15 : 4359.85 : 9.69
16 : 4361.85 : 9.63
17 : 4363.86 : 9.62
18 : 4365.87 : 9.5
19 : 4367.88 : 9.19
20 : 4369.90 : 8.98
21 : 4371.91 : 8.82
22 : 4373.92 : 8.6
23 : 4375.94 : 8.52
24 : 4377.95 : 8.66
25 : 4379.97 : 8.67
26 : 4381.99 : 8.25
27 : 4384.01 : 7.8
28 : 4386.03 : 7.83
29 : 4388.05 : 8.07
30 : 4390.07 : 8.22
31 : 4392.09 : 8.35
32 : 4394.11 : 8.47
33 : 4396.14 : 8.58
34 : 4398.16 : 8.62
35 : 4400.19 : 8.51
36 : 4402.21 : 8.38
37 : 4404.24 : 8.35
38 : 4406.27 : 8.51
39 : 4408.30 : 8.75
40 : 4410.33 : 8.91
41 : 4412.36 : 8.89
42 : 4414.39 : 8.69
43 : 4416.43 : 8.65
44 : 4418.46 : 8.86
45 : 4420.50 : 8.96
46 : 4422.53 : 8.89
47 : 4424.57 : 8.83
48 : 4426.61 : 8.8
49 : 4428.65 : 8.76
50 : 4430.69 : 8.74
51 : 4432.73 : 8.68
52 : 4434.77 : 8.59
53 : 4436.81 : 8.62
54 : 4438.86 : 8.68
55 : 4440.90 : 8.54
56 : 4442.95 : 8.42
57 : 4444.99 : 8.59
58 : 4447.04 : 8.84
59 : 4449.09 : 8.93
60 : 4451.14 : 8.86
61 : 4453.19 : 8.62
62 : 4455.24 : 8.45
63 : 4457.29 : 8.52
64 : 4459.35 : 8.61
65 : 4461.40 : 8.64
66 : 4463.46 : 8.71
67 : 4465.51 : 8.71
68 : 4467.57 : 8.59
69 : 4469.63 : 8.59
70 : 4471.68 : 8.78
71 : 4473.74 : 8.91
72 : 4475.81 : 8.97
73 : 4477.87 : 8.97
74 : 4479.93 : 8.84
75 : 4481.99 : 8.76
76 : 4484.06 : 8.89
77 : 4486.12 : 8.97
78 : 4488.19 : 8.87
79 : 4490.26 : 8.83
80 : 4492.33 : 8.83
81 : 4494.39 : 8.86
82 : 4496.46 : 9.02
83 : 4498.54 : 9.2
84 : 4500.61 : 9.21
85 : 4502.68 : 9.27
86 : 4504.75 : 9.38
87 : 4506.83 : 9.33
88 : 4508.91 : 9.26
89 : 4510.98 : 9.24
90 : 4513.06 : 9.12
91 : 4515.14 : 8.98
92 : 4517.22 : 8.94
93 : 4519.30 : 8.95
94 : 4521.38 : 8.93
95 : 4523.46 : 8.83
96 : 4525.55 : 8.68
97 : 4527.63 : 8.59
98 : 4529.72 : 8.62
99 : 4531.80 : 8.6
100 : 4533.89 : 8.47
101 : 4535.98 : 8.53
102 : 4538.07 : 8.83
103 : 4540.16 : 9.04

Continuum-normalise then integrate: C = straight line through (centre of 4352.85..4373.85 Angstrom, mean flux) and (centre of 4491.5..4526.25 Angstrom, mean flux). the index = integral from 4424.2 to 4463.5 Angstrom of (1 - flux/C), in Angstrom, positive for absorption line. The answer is 1.59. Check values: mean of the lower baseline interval 8.99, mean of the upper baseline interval 9.07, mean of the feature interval 8.67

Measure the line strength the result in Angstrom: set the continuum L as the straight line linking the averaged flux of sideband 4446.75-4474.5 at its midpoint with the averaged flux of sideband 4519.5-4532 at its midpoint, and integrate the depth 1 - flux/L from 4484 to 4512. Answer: -1.2 Angstrom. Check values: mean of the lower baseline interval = 8.69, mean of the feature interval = 9.09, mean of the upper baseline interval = 8.73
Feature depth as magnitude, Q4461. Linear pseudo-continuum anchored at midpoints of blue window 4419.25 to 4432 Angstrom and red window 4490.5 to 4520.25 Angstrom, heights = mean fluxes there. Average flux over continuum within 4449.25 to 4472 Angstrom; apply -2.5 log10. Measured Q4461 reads 0.04 mag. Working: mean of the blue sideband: 8.82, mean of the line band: 8.65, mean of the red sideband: 9.11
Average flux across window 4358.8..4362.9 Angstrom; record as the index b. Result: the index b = 9.67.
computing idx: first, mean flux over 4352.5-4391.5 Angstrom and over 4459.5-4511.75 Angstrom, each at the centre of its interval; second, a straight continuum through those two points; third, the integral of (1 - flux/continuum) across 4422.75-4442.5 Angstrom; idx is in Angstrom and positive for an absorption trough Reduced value 0.2 Angstrom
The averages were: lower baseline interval 8.65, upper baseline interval 8.94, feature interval 8.69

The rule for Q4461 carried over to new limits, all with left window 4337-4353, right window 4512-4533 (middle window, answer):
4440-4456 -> -0.08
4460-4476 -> -0.06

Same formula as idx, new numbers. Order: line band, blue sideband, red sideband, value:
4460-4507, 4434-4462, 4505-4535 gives -0.75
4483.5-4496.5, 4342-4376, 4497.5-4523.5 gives 0.22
